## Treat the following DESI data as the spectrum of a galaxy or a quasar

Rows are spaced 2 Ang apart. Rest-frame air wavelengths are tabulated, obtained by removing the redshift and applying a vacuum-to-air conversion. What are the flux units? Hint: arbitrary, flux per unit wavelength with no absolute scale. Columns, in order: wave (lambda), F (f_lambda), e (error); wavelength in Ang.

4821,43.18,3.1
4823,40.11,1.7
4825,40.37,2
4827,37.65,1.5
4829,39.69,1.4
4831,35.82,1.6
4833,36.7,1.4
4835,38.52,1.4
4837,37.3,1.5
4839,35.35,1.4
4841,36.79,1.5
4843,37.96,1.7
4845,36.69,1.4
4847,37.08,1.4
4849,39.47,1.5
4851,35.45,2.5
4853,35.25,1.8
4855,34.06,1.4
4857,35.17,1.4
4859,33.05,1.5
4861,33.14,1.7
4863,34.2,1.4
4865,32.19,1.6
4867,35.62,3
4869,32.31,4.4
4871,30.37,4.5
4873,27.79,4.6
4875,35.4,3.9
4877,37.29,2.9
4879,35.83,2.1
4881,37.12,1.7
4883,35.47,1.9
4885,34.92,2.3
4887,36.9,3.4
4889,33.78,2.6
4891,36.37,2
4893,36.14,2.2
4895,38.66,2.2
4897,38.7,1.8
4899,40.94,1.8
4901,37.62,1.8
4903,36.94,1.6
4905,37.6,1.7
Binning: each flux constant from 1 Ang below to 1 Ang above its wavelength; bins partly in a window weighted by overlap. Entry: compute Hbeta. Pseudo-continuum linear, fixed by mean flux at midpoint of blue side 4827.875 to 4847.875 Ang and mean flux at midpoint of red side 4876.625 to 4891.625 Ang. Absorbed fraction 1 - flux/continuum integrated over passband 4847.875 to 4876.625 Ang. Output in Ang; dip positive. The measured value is 2.05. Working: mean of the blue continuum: 37.2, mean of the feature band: 33.9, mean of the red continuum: 35.9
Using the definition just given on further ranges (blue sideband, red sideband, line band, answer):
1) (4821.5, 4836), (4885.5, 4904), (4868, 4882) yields 1.5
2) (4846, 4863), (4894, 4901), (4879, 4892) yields 0.8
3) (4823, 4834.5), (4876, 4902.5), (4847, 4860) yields 0.7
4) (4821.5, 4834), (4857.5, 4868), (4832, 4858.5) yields -0.3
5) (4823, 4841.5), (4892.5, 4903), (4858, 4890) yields 3.4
